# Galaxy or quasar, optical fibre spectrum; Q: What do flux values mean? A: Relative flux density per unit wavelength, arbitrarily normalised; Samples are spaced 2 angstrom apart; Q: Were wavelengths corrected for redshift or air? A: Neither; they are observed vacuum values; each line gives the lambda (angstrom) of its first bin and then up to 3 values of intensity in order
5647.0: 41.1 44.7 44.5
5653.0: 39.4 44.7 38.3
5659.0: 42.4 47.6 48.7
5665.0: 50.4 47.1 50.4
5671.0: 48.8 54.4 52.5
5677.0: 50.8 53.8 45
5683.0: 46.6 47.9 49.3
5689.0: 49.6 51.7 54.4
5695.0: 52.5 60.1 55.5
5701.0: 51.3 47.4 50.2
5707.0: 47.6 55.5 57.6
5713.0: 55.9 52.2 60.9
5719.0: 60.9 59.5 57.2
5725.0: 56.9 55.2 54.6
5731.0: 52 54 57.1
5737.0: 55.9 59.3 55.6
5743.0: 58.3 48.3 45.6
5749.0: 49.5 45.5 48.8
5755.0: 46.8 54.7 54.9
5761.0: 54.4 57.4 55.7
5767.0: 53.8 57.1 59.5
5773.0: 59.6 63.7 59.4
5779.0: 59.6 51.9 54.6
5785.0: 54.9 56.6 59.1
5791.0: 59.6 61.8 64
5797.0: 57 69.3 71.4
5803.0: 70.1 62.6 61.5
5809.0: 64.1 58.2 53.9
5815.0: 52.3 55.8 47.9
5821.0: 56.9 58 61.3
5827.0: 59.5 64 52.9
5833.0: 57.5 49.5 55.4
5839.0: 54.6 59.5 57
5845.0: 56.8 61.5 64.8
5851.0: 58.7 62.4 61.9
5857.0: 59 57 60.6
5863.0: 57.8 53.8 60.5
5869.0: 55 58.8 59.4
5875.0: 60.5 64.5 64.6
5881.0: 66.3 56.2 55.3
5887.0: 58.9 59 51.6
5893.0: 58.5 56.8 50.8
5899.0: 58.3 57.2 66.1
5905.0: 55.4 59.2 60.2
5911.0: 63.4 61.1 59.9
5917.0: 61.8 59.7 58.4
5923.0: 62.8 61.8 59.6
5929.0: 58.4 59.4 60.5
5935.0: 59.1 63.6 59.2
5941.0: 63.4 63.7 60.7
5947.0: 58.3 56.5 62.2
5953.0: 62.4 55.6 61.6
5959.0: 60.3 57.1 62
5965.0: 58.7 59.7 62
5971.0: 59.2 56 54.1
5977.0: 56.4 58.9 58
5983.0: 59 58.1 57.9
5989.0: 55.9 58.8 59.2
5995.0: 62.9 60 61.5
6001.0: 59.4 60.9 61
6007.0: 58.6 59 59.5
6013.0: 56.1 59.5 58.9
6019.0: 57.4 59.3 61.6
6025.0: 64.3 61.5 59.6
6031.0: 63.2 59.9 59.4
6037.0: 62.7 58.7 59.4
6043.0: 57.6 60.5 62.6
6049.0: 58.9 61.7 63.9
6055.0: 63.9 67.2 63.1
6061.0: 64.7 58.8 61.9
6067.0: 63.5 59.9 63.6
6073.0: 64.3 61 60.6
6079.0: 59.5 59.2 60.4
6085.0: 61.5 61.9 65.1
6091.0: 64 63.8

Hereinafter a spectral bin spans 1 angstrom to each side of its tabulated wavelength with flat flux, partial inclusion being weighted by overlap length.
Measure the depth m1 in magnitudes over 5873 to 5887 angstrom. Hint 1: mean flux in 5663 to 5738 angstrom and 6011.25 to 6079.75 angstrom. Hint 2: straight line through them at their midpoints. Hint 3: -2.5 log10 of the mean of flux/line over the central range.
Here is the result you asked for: -0.068 mag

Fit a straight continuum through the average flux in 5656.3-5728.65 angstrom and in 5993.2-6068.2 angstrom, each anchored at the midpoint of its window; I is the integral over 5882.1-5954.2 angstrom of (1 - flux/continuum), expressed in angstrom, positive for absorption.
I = -1.9 angstrom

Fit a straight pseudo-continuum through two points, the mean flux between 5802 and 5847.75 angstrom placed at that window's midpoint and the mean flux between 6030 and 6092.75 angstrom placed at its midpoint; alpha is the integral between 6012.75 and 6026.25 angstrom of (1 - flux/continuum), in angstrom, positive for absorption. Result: 0.3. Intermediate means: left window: 57.8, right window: 61.7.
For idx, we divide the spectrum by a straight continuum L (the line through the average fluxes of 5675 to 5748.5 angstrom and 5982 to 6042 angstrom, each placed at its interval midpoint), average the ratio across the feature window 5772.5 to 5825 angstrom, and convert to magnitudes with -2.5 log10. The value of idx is -0.08 mag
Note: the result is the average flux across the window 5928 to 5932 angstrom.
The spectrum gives 58.9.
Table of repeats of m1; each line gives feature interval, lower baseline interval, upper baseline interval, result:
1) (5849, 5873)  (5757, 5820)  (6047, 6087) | 0.01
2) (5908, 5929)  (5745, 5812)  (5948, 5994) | -0.04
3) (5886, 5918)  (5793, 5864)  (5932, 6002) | 0.01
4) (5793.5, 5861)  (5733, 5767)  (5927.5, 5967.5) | -0.07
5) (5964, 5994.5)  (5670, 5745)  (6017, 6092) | 0.03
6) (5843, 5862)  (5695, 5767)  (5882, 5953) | -0.05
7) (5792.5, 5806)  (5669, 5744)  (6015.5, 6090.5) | -0.17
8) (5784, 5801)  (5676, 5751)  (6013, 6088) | -0.11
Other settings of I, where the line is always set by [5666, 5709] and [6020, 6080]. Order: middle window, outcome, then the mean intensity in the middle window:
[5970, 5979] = 0.4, 56.7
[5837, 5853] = -1.0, 59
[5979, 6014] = 0.5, 59.2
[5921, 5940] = -0.8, 60.4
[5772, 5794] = -1.9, 58.3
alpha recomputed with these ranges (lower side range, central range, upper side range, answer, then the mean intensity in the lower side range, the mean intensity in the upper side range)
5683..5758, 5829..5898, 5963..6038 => -2.2 angstrom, 53.3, 59.4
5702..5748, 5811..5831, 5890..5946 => 0.2 angstrom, 54.7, 59.7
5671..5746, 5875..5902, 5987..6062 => -0.4 angstrom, 53.7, 60.6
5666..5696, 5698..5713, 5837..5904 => -0.3 angstrom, 50.3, 58.8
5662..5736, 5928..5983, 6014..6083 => -0.5 angstrom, 52.9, 61.2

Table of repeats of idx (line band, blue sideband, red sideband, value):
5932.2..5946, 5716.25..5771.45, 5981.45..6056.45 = -0.054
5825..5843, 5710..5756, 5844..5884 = 0.034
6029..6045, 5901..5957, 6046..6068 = 0.040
